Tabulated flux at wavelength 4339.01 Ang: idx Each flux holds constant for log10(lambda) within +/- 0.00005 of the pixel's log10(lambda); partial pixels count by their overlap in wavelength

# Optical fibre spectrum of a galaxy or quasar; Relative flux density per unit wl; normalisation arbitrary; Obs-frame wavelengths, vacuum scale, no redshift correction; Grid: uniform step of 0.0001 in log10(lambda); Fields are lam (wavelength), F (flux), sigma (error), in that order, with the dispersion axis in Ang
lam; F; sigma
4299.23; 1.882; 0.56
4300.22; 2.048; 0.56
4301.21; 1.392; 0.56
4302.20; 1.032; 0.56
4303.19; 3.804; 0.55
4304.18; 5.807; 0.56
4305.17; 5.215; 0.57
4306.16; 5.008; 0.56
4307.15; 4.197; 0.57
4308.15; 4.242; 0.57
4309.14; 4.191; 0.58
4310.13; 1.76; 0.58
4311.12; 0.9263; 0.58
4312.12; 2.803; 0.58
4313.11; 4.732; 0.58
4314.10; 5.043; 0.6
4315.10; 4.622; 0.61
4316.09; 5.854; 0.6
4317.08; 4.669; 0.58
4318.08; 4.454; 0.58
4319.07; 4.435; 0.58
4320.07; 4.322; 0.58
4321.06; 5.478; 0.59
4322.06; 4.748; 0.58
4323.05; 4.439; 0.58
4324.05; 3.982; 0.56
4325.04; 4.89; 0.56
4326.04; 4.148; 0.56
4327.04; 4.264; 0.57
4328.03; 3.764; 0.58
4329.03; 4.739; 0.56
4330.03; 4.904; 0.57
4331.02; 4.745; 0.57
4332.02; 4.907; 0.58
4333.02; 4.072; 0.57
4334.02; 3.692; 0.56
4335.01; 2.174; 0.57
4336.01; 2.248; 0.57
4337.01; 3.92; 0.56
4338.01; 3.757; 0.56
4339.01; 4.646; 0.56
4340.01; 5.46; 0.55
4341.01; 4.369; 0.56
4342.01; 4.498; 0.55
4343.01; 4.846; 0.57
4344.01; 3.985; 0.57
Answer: 4.646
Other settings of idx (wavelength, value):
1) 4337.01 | 3.92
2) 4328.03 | 3.764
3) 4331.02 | 4.745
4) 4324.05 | 3.982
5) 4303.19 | 3.804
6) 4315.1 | 4.622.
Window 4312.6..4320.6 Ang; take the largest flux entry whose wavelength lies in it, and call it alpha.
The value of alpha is 5.854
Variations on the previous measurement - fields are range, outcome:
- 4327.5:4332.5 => 4.907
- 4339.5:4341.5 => 5.46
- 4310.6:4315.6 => 5.043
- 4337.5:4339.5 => 4.646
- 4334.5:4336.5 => 2.248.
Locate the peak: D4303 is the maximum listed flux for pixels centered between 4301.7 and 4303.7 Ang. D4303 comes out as 3.804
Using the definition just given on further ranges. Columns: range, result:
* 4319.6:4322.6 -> 5.478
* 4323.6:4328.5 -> 4.89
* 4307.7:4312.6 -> 4.242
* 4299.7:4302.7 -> 2.048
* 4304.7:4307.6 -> 5.215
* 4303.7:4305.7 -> 5.807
